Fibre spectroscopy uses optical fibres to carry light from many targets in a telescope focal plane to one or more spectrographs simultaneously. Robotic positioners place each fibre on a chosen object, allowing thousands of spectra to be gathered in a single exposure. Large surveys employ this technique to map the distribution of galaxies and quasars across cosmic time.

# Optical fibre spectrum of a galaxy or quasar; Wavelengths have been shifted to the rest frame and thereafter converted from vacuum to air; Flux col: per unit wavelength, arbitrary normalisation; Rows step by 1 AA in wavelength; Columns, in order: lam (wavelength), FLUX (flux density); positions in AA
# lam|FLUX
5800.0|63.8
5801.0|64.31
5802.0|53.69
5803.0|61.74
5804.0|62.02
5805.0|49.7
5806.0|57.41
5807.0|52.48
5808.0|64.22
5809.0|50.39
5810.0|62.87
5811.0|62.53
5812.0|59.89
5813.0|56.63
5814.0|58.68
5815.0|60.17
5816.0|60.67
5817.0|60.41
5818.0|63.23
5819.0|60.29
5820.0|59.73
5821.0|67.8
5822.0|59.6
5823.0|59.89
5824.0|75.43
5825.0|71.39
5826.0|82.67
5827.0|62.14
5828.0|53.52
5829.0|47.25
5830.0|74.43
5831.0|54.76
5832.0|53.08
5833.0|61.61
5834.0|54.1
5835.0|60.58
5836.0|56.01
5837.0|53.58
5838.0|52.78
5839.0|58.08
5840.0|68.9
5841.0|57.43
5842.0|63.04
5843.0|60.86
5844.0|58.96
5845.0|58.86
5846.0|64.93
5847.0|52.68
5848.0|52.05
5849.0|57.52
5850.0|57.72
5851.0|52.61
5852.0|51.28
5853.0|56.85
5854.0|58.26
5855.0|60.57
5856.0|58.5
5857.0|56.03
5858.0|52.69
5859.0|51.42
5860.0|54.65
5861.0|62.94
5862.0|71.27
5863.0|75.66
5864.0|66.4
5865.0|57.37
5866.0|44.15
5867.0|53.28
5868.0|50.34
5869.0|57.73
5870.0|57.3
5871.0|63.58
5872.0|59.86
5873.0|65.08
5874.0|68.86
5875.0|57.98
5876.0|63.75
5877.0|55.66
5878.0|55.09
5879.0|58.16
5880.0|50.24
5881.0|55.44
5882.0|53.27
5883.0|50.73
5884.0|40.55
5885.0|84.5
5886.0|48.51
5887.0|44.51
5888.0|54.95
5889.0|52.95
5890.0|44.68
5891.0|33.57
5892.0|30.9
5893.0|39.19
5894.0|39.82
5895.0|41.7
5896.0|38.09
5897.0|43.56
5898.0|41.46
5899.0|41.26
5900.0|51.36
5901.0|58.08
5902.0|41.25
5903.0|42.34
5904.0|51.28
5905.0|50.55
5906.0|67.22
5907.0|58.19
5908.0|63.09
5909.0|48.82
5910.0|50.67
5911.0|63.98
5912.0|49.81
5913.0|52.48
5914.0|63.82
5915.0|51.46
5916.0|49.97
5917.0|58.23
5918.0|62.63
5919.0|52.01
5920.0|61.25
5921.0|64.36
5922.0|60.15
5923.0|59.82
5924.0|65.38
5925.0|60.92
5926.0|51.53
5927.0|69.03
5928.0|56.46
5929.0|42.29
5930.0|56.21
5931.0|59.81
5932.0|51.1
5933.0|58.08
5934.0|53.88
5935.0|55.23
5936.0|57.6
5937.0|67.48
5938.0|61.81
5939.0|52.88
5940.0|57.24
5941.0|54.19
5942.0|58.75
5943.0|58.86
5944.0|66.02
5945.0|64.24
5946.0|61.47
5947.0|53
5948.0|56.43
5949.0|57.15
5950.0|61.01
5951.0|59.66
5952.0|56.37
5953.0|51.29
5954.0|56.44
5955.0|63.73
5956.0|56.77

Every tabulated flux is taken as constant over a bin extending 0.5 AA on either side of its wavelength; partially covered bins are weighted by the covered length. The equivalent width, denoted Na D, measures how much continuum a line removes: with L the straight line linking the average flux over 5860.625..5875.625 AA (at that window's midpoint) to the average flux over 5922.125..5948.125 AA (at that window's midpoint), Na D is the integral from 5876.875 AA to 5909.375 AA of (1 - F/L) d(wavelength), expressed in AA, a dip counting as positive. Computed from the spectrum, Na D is 5.7 AA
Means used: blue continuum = 60.8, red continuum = 58.1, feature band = 49.4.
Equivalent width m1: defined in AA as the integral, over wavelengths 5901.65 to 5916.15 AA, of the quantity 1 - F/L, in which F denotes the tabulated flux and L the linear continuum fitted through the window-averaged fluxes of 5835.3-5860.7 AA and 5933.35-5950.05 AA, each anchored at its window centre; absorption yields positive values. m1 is 1.05 AA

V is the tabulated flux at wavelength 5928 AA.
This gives 56.46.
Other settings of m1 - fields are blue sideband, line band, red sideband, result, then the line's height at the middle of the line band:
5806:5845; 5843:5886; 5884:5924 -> -1.42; 56.1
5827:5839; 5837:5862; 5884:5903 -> -1.80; 53.8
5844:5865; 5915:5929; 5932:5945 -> 0.00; 58.5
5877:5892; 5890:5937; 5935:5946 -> 2.69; 55.7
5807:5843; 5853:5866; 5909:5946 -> -0.01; 59.7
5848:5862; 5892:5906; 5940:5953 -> 3.07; 57.6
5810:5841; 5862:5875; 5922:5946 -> -0.09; 59.9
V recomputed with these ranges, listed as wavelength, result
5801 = 64.31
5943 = 58.86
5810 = 62.87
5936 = 57.6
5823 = 59.89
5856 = 58.5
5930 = 56.21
